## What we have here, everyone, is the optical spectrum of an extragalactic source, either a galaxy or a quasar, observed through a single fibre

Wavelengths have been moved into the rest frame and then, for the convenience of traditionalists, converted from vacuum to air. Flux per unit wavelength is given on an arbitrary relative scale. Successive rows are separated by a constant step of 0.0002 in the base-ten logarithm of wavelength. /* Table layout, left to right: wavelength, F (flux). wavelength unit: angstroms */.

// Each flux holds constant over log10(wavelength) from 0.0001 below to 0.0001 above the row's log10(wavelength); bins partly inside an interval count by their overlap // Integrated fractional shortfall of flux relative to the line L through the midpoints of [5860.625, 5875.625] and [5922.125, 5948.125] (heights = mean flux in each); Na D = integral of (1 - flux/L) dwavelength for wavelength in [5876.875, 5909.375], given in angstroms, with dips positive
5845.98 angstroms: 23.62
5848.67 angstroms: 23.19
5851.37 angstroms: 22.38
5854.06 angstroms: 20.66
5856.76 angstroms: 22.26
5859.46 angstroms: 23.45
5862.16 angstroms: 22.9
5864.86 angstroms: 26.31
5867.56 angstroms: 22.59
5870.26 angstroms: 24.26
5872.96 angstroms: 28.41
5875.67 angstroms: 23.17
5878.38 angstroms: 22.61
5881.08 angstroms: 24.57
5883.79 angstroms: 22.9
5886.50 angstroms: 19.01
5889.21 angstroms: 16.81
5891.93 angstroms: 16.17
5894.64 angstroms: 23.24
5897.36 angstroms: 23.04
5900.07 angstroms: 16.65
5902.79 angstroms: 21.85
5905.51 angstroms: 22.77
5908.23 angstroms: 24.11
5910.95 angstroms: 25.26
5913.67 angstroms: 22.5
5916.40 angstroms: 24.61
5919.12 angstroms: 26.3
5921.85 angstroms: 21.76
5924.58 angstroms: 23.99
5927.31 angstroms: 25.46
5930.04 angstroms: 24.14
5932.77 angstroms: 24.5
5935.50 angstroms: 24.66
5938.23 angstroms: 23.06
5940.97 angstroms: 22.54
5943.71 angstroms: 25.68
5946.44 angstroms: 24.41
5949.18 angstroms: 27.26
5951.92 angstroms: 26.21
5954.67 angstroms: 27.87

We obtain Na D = 4.5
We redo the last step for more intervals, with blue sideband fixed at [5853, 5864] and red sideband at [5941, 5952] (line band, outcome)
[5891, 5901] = 1.6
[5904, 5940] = 0.8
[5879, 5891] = 1.3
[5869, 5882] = -0.9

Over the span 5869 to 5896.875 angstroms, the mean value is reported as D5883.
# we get 22.1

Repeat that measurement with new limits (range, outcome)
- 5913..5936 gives 24.2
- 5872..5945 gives 22.9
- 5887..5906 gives 19.9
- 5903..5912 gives 23.7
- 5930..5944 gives 24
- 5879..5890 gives 21.2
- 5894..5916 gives 22.5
